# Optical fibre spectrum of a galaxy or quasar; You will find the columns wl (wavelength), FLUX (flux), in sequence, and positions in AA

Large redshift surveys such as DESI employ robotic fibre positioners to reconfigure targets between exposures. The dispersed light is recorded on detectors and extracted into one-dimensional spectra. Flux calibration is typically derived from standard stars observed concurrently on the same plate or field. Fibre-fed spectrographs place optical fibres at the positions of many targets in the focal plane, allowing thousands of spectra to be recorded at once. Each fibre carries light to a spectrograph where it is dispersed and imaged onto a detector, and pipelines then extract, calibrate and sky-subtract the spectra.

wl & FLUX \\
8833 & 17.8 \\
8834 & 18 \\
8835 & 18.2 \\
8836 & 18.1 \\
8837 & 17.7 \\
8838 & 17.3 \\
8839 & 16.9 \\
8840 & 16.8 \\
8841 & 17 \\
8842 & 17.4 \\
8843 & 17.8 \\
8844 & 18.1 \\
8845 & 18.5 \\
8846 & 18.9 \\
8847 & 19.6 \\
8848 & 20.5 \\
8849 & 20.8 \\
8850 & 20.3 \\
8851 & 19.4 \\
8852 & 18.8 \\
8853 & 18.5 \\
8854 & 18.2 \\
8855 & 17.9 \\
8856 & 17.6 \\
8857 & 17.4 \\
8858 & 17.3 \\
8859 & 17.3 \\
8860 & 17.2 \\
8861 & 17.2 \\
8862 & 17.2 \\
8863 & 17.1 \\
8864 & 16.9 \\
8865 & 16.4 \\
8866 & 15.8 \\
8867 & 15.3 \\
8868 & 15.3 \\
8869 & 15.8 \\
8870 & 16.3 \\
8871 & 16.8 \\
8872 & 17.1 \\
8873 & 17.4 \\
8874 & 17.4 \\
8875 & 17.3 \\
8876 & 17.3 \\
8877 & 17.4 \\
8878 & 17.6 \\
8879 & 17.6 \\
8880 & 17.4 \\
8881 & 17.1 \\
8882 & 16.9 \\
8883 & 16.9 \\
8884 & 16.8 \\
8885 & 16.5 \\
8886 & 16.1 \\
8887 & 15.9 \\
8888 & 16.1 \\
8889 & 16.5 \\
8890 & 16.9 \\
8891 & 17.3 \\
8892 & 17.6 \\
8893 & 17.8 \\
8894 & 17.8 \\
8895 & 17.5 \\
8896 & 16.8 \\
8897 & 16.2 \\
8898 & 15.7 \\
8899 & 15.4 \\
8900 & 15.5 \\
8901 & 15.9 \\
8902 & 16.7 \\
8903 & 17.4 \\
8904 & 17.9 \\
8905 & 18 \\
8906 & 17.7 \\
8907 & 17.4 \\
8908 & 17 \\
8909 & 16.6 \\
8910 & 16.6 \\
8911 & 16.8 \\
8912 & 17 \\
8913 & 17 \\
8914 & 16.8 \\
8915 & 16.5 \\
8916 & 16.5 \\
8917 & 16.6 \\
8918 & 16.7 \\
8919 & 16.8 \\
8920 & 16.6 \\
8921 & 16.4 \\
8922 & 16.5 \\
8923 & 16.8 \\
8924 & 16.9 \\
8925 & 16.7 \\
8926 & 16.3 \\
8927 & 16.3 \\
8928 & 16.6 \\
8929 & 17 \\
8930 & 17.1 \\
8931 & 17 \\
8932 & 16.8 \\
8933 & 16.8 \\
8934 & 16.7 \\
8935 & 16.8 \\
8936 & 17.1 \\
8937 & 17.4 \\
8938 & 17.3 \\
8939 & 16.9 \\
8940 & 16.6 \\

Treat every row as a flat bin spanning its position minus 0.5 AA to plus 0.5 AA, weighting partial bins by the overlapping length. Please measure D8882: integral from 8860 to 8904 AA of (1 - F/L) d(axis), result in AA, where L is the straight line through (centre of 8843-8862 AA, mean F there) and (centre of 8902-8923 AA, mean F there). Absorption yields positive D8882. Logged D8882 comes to 2.4 AA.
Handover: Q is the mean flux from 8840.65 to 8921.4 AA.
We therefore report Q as 17.2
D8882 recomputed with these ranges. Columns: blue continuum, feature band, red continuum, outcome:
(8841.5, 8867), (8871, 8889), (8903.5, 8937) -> 0.6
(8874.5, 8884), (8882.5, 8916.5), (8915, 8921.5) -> 0.2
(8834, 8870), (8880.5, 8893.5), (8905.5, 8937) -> 0.3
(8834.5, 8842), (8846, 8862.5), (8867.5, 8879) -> -1.2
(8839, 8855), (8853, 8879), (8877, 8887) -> 1.0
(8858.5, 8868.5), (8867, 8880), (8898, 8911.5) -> -0.2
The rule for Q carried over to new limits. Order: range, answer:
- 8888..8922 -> 16.8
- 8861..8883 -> 16.8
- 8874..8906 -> 16.9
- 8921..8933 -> 16.7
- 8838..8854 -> 18.6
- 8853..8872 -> 16.9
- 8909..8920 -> 16.7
